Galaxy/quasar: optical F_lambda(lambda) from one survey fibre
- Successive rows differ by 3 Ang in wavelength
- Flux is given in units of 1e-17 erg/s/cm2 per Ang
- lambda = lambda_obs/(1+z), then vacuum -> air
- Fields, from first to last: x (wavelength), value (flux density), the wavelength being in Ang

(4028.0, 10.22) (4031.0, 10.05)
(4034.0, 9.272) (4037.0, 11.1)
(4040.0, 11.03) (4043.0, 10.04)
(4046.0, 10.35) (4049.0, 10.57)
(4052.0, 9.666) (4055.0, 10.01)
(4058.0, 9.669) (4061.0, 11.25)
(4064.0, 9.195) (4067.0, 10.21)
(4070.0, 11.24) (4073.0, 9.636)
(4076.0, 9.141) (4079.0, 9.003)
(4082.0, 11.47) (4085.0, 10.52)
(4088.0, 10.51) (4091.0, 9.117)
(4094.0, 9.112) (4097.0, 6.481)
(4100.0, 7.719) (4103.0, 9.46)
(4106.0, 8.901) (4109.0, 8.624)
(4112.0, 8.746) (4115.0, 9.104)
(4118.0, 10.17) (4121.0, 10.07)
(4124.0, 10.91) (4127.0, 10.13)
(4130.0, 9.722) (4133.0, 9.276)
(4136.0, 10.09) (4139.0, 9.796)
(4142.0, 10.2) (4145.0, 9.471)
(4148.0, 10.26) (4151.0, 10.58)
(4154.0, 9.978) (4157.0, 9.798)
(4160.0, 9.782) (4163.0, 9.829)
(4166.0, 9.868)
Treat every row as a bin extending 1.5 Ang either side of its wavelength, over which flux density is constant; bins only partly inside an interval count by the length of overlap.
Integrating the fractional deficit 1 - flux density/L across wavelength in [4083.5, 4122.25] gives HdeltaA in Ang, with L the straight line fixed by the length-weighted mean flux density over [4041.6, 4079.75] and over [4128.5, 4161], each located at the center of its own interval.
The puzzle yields 3.3 Ang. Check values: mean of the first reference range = 10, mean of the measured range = 9.11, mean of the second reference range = 9.91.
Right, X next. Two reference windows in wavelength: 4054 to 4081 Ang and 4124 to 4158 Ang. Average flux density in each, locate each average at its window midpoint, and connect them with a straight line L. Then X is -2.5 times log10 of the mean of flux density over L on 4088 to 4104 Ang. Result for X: 0.17 mag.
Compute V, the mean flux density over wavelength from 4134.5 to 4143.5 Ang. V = 10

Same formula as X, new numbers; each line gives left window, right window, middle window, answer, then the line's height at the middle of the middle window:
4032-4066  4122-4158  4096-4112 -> 0.21 mag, 10.1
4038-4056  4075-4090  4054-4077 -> 0.02 mag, 10.2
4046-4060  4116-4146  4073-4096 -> 0.03 mag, 10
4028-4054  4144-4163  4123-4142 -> 0.01 mag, 10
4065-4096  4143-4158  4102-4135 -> 0.05 mag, 9.98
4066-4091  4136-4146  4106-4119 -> 0.10 mag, 10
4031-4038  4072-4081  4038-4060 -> -0.04 mag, 9.84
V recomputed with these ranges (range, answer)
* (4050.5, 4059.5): 9.78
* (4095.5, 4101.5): 7.1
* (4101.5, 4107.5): 9.18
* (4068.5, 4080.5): 9.76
